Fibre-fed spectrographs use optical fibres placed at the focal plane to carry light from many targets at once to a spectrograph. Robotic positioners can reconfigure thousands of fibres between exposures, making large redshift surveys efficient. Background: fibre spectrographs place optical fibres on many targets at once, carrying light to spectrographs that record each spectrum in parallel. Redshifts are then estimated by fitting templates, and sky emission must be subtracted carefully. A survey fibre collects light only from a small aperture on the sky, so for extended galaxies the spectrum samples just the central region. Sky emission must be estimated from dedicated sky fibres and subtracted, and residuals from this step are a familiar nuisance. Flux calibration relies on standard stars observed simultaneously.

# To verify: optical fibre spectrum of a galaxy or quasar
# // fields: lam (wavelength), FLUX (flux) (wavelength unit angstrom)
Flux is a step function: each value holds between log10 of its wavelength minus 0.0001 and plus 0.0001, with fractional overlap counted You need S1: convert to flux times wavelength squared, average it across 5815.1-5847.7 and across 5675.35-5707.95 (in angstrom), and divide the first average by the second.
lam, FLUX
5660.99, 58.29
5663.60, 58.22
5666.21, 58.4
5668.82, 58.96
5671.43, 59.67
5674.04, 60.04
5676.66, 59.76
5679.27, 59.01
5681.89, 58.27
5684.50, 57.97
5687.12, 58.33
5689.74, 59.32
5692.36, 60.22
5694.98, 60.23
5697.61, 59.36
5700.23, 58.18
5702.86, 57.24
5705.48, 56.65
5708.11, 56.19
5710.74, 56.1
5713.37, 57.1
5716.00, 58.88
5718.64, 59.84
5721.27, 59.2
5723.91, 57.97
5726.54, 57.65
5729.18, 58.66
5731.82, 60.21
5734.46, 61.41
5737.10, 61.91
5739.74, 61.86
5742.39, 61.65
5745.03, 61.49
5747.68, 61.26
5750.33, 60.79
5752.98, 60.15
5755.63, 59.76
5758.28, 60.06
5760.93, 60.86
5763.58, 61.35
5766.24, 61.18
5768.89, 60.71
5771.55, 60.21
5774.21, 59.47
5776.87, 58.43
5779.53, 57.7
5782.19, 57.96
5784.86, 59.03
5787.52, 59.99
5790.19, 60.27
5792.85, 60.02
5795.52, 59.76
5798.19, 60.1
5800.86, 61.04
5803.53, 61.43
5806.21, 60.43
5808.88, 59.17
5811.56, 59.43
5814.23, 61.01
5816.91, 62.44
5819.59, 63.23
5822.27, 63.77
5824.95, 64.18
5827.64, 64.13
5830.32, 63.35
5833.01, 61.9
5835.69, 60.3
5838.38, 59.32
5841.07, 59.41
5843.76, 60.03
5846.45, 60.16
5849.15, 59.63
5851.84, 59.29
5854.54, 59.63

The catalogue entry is 1.1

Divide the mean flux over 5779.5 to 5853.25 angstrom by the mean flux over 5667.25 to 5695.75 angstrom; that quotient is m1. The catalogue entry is 1.0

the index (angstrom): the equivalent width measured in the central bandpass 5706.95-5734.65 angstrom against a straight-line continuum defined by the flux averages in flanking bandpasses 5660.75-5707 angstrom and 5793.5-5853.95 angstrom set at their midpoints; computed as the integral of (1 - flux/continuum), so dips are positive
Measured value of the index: 0.5 angstrom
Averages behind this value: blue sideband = 58.8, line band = 58.4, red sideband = 61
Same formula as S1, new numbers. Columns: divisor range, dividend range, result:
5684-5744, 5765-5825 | 1.05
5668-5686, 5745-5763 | 1.05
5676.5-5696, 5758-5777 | 1.05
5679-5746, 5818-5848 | 1.09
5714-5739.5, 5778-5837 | 1.05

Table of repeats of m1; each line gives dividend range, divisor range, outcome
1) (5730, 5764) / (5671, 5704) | 1.03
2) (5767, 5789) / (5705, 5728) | 1.03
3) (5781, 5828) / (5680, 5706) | 1.04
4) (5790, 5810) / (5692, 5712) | 1.04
